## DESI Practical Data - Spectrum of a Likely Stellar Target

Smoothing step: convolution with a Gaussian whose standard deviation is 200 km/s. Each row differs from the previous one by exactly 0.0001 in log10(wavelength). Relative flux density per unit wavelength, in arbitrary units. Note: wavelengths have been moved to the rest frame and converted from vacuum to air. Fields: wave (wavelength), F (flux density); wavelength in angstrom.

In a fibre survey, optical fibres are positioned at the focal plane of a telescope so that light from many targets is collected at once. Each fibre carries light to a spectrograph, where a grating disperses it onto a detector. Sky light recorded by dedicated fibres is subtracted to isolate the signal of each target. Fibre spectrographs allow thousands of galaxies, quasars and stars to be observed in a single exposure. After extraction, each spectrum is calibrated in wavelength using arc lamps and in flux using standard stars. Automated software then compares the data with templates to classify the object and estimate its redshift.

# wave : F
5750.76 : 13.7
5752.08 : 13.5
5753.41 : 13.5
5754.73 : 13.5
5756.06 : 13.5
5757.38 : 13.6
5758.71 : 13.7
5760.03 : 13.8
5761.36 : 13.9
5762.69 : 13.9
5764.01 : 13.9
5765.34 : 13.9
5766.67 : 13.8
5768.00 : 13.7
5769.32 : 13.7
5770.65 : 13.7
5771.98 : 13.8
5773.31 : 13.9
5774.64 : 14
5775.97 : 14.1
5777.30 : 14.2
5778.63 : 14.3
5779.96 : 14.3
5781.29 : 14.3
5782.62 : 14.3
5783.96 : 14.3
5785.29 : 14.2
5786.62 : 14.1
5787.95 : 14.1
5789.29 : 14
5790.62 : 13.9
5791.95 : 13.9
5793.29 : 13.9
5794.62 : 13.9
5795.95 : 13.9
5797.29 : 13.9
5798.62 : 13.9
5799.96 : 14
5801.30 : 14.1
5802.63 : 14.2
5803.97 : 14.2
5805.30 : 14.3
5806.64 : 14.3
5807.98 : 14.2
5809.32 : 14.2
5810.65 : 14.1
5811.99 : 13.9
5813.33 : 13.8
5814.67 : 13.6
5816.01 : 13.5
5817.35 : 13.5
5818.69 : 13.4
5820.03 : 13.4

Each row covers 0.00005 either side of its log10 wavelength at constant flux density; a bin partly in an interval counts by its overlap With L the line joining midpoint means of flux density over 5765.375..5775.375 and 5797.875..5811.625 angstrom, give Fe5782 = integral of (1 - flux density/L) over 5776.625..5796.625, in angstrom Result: -0.2 angstrom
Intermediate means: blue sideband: 13.8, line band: 14.1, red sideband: 14.1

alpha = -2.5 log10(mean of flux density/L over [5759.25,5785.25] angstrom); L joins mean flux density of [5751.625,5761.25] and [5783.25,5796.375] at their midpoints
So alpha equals -0.01 mag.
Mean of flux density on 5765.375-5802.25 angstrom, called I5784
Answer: 14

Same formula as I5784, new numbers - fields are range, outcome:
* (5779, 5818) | 14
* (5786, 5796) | 14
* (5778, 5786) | 14.3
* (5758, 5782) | 13.9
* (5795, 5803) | 14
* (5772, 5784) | 14.2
